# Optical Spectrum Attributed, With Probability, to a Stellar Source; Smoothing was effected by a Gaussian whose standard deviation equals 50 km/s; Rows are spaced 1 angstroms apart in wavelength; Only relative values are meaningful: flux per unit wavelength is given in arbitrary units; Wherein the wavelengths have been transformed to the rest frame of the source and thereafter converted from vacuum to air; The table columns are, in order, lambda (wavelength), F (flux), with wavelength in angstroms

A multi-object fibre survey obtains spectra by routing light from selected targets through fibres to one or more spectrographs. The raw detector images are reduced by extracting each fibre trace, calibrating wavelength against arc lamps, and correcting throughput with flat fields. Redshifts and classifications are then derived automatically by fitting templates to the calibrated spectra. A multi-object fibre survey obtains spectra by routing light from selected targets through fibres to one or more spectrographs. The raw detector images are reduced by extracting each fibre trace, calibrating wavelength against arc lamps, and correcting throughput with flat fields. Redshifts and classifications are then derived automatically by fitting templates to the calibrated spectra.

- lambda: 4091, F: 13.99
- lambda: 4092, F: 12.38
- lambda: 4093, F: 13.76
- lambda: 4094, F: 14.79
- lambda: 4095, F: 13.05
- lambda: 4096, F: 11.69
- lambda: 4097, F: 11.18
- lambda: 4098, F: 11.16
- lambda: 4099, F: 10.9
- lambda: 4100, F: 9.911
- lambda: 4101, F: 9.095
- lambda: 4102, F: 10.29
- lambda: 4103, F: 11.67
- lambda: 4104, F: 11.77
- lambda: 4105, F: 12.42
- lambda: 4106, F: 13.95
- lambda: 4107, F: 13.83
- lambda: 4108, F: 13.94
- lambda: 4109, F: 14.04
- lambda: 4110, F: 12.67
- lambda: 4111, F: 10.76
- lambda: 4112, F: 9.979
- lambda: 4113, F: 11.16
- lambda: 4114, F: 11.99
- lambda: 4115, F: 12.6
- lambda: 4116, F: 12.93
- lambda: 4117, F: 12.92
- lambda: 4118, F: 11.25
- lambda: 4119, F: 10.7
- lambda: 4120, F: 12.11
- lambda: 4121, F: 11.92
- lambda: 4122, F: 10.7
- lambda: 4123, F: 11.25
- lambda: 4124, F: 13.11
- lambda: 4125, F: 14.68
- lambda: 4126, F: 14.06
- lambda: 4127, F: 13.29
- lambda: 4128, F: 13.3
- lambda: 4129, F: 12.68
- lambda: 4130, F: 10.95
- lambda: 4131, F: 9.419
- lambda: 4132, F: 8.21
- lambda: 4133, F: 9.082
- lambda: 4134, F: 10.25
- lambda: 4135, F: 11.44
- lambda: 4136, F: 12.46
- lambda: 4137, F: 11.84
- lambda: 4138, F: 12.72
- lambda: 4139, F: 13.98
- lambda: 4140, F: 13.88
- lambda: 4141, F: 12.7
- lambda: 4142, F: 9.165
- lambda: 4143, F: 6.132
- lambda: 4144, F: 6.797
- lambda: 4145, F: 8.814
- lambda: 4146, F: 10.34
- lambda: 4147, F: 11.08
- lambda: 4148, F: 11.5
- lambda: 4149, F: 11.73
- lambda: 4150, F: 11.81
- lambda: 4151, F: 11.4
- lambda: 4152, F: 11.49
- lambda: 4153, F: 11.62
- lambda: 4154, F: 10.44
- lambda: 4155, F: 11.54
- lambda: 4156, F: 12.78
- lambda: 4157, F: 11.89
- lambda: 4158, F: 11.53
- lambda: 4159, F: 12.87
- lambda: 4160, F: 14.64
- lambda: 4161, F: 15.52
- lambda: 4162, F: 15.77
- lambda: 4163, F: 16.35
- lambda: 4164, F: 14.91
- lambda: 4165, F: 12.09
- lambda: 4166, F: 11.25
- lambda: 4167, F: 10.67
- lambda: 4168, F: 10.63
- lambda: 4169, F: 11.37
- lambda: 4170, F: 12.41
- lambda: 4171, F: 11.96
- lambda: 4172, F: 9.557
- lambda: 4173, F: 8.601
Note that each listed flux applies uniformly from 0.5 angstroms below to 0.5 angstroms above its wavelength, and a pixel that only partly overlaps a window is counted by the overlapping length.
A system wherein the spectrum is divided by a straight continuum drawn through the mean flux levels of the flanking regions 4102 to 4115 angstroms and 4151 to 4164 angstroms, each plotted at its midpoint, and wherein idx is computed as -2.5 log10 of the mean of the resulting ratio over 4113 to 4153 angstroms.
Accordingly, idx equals 0.11 mag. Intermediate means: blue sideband 12.3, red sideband 13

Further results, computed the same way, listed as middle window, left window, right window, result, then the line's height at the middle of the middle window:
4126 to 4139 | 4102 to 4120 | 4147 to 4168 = 0.08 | 12.3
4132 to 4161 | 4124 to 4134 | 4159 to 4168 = 0.13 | 12.7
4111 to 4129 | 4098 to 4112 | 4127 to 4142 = -0.04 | 11.7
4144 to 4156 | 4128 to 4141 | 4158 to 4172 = 0.12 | 12.2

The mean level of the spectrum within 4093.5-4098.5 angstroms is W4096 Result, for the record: 12.4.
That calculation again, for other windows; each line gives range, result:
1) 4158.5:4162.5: 14.7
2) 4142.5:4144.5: 6.46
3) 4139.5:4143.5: 10.5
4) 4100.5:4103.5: 10.4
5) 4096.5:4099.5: 11.1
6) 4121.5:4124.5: 11.7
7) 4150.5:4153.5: 11.5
